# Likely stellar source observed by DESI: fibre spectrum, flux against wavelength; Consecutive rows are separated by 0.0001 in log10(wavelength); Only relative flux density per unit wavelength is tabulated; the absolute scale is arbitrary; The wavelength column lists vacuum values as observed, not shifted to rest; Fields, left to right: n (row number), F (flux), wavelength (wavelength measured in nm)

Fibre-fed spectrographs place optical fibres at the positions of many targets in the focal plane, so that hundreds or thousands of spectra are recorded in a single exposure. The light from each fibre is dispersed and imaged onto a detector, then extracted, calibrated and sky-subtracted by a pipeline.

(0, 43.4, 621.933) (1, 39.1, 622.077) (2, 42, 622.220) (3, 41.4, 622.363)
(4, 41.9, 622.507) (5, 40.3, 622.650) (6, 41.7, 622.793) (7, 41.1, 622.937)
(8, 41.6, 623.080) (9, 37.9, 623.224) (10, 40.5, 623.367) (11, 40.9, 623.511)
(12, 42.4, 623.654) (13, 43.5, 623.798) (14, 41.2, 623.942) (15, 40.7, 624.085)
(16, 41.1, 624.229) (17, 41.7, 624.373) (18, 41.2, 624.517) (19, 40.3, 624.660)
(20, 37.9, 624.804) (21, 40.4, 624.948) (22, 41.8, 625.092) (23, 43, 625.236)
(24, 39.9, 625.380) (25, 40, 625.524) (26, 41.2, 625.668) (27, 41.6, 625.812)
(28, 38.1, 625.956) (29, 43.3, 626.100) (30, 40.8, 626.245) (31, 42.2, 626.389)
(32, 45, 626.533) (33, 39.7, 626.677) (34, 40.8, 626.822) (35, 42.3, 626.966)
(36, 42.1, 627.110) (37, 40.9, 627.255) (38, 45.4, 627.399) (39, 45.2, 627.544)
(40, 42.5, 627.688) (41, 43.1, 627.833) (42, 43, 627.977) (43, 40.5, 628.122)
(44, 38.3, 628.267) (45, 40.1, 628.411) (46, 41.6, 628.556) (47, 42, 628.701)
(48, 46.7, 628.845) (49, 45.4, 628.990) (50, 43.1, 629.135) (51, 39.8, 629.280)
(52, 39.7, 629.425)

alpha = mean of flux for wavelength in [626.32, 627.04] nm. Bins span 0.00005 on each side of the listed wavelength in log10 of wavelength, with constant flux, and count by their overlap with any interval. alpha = 42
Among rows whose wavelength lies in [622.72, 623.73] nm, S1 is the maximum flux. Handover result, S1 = 42.4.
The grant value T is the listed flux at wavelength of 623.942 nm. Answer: 41.2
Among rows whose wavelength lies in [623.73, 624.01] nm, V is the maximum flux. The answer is 43.5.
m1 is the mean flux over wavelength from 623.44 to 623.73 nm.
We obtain 41.7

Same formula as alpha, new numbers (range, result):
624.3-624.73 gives 41.1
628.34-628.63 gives 40.8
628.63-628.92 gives 44.5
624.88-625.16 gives 41.1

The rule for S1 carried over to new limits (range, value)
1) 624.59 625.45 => 43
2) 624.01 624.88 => 41.7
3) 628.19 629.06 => 46.7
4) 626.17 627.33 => 45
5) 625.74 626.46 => 43.3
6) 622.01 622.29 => 42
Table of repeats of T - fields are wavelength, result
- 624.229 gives 41.1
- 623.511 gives 40.9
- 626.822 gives 40.8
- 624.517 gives 41.2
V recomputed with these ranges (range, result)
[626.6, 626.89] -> 40.8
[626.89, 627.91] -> 45.4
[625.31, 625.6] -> 40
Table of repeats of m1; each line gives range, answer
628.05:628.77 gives 40.5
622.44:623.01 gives 41.3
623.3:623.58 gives 40.6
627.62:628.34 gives 41.5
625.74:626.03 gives 39.9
